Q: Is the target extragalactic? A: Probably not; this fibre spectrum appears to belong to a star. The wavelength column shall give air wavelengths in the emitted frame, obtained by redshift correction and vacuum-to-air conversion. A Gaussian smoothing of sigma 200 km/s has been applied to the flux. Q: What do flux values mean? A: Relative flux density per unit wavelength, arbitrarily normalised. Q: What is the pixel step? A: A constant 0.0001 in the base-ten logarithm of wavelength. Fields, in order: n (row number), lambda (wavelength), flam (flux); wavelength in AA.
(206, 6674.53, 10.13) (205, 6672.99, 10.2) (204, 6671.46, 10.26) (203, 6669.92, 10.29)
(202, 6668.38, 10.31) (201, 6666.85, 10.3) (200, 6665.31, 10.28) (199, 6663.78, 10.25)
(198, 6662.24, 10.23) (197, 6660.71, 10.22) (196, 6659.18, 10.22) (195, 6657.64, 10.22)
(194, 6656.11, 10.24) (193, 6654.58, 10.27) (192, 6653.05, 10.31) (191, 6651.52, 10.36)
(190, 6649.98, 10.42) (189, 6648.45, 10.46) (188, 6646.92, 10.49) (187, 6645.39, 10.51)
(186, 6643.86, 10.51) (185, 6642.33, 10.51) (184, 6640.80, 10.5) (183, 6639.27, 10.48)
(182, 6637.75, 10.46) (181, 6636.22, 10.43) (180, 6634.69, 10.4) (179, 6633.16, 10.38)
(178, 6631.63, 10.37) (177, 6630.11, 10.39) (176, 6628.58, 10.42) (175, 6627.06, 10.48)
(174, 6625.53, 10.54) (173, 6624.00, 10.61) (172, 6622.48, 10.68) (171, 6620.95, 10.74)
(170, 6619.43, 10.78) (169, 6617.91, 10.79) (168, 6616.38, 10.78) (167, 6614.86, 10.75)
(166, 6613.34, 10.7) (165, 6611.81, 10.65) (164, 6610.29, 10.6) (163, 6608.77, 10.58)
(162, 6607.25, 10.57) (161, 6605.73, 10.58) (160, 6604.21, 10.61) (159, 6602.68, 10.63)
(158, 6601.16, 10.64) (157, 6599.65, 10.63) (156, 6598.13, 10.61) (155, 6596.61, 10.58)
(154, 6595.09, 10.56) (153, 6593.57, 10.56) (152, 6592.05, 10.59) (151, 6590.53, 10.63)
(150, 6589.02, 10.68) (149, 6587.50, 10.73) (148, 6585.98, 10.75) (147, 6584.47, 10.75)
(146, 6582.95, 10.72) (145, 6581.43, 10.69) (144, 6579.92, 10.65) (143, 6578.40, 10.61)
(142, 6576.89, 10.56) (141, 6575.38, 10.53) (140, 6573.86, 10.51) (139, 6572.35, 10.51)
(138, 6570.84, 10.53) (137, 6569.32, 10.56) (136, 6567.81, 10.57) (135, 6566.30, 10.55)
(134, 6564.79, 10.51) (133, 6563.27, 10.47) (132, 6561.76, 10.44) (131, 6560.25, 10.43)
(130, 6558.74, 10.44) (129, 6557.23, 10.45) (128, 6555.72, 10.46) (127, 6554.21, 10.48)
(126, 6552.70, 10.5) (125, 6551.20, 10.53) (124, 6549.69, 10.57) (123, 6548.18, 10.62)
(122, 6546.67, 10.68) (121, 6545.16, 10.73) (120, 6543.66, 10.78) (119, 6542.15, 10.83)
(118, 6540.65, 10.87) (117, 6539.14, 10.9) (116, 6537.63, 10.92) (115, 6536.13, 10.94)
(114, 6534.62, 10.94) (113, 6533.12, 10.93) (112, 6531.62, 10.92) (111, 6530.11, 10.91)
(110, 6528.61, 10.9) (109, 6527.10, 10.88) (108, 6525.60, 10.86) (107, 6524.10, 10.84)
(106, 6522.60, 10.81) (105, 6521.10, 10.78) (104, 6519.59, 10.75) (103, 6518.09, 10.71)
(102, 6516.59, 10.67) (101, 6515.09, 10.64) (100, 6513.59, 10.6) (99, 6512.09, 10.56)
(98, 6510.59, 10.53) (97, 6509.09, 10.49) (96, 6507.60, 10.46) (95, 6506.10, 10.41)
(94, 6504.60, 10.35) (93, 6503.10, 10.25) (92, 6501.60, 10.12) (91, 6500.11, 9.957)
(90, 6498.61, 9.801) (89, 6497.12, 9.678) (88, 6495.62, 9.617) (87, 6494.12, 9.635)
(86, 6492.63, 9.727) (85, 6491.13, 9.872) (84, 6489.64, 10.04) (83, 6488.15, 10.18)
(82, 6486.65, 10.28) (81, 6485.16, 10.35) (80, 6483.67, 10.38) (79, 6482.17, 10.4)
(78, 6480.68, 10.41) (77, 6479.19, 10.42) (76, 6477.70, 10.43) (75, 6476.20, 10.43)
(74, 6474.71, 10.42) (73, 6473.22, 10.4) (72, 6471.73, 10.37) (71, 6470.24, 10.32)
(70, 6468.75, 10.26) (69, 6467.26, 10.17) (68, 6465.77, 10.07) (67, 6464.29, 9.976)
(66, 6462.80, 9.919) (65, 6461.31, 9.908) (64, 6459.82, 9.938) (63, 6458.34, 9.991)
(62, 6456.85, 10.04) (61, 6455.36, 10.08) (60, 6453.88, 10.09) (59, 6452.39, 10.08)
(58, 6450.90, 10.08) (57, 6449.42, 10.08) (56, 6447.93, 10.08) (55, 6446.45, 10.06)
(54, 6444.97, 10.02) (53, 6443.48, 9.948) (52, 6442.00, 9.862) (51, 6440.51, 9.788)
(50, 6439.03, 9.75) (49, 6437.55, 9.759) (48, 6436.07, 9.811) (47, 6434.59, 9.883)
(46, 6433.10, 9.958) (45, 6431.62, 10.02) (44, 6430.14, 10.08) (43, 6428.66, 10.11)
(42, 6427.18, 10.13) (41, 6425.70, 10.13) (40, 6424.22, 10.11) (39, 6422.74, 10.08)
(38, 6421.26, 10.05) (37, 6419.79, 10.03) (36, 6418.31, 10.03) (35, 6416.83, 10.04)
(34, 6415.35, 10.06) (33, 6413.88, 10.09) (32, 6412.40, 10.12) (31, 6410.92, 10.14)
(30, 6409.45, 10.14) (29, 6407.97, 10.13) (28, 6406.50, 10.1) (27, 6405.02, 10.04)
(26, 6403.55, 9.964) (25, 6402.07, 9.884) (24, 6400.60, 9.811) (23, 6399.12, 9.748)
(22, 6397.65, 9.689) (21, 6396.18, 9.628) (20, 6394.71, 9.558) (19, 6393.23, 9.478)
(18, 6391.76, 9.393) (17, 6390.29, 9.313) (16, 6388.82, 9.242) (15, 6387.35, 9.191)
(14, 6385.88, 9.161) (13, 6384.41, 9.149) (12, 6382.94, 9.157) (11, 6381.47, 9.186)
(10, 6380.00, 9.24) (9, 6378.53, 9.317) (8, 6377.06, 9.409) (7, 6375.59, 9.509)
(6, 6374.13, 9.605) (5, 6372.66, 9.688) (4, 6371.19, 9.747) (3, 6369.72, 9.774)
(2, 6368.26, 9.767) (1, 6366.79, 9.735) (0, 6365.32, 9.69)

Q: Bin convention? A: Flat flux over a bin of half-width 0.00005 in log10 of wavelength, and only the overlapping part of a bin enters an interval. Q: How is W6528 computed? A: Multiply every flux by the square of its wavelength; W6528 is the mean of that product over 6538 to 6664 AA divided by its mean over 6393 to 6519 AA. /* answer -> 1.1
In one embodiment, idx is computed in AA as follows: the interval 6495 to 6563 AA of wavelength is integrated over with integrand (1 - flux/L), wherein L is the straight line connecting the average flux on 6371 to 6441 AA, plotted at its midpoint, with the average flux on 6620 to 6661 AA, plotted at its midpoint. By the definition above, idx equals -3.1 AA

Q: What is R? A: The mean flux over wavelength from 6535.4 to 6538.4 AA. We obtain 10.9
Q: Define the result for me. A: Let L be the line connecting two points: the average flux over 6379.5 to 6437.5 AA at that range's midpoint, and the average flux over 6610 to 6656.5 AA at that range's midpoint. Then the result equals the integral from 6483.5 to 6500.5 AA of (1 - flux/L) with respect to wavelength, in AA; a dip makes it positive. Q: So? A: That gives 0.2 AA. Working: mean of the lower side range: 9.8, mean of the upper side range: 10.5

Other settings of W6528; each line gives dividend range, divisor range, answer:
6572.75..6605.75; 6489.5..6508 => 1.09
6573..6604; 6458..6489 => 1.07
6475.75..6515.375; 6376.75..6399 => 1.13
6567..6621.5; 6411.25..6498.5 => 1.10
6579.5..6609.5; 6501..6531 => 1.03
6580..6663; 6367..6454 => 1.15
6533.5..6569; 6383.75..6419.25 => 1.14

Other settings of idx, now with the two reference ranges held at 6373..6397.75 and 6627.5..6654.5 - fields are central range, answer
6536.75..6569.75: -1.77 AA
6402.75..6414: -0.75 AA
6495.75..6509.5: -0.39 AA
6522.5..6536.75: -1.33 AA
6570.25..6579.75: -0.37 AA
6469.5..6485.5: -1.06 AA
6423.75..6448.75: -1.02 AA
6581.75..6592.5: -0.51 AA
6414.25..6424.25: -0.58 AA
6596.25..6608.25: -0.39 AA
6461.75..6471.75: -0.44 AA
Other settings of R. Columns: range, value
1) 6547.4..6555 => 10.5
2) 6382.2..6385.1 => 9.15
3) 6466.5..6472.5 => 10.3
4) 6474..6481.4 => 10.4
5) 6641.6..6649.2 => 10.5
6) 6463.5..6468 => 10.1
